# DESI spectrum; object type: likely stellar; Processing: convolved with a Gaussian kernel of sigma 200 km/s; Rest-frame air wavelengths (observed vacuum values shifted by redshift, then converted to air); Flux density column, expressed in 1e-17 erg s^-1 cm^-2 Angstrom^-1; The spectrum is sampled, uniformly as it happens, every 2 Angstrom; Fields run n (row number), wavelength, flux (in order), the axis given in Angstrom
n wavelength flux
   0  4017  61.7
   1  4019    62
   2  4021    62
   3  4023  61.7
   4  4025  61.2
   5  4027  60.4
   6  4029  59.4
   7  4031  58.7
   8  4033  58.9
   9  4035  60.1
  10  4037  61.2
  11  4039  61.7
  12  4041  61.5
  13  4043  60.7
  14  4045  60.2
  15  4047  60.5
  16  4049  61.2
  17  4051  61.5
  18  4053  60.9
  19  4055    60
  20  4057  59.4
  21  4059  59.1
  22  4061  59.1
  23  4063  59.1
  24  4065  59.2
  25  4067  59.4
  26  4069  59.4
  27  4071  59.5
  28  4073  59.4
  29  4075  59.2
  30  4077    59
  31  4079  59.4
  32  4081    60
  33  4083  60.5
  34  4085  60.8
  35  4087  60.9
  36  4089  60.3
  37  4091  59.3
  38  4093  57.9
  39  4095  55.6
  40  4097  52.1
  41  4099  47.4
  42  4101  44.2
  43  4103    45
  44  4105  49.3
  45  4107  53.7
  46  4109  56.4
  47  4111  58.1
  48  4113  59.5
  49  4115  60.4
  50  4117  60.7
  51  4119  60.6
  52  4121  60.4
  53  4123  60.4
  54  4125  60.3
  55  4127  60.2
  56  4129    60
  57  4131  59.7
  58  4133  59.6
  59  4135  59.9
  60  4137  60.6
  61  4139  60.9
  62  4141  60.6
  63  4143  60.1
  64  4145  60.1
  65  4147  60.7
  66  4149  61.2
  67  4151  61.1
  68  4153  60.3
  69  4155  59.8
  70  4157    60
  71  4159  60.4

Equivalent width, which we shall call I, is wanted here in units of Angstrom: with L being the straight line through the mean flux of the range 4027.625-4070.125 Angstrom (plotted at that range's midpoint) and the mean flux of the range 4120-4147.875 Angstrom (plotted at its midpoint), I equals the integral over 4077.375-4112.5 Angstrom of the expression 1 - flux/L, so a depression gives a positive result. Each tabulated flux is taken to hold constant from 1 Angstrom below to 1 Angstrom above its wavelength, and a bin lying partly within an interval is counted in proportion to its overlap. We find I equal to 2.7 Angstrom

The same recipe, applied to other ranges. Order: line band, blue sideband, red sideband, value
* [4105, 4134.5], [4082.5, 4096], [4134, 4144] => 0.5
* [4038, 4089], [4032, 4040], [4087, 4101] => -1.9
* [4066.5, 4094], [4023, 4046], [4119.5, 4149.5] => 0.3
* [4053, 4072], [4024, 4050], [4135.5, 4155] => 0.3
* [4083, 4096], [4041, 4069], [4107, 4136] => 0.1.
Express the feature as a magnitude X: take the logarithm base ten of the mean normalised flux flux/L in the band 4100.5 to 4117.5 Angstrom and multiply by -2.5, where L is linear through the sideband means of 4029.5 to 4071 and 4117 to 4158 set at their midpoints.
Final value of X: 0.11 mag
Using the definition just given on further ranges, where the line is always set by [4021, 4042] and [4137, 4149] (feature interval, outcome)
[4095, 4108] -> 0.23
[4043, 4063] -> 0.01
